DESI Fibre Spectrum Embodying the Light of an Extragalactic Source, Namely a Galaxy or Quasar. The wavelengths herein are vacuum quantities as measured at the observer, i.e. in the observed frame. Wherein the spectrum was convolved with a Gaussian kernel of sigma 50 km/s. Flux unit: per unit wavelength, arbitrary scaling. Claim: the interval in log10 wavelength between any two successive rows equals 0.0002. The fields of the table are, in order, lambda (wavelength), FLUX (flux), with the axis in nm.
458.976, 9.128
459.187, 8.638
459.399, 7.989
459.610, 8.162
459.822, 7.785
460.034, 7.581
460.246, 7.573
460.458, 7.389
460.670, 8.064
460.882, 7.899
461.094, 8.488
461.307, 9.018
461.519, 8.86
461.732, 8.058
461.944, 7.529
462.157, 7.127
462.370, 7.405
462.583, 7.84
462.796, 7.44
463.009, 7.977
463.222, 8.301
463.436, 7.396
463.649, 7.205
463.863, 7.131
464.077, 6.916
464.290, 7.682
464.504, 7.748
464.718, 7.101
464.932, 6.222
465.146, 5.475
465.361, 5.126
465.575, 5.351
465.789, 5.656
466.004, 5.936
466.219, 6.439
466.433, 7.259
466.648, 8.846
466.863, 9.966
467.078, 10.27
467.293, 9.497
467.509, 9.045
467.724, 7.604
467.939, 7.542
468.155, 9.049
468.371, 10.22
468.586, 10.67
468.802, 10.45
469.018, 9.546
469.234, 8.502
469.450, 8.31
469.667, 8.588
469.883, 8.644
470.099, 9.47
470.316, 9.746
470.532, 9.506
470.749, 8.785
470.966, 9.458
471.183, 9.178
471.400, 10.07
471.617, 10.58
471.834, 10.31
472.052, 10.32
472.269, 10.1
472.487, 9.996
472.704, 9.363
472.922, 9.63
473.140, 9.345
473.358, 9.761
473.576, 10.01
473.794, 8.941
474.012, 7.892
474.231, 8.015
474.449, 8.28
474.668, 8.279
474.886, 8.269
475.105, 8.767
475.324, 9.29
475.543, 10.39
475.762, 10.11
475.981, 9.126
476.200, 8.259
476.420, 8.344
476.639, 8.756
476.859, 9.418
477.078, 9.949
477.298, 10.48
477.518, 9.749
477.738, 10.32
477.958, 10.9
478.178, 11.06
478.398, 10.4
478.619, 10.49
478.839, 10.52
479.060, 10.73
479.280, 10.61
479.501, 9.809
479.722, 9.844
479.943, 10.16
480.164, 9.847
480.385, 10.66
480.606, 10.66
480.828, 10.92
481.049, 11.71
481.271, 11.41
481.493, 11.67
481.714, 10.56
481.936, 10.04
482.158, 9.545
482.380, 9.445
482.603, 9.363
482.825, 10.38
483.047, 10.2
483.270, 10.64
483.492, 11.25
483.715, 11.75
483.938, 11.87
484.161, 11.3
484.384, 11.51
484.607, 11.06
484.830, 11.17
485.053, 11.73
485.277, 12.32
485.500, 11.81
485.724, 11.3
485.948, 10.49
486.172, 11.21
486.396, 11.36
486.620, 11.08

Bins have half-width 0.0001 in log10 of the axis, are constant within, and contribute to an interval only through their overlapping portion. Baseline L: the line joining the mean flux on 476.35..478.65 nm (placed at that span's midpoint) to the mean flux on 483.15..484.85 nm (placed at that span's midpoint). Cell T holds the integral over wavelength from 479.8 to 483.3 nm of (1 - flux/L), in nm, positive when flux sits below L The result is 0.12 nm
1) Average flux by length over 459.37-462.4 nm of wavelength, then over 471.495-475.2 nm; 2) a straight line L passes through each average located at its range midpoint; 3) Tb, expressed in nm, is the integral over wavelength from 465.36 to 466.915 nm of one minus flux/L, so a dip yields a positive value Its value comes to 0.31 nm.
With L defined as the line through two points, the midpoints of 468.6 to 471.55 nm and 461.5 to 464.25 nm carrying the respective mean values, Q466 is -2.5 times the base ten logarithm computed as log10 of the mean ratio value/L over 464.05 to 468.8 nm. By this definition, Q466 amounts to 0.09 mag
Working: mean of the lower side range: 7.59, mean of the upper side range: 9.31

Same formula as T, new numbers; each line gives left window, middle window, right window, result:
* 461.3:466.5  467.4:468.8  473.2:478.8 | -0.22 nm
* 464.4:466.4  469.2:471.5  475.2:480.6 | -0.44 nm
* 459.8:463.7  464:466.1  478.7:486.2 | 0.50 nm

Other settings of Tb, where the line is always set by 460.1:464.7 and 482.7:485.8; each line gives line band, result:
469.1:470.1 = 0.03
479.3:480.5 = 0.06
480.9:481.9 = -0.04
